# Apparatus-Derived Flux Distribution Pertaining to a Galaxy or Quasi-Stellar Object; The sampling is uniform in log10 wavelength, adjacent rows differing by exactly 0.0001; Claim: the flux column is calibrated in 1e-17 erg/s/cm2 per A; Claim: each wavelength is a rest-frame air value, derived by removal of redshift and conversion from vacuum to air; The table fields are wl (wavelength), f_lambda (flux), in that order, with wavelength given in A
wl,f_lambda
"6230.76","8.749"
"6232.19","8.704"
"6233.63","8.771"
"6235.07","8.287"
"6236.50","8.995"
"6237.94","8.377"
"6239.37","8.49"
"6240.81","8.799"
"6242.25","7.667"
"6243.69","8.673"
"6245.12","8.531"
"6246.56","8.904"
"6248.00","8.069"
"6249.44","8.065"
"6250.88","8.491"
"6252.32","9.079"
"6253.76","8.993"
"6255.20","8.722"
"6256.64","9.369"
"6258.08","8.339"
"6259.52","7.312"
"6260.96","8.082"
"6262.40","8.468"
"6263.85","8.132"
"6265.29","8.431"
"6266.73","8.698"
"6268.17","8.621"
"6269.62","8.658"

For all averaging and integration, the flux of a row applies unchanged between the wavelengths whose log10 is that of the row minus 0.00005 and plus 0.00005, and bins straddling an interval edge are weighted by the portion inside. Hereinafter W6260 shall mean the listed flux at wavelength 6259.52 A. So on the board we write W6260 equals 7.312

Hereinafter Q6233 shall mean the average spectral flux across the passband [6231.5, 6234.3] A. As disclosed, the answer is 8.72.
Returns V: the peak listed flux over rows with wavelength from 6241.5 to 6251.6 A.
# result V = 8.904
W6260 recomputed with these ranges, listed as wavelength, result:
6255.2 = 8.722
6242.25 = 7.667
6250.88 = 8.491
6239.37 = 8.49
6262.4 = 8.468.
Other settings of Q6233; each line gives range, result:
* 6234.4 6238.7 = 8.57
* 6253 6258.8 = 8.86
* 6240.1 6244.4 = 8.37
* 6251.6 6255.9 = 8.93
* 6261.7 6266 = 8.33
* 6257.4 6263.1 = 8.05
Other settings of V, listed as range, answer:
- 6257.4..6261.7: 8.339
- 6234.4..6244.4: 8.995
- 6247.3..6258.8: 9.369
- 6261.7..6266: 8.468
